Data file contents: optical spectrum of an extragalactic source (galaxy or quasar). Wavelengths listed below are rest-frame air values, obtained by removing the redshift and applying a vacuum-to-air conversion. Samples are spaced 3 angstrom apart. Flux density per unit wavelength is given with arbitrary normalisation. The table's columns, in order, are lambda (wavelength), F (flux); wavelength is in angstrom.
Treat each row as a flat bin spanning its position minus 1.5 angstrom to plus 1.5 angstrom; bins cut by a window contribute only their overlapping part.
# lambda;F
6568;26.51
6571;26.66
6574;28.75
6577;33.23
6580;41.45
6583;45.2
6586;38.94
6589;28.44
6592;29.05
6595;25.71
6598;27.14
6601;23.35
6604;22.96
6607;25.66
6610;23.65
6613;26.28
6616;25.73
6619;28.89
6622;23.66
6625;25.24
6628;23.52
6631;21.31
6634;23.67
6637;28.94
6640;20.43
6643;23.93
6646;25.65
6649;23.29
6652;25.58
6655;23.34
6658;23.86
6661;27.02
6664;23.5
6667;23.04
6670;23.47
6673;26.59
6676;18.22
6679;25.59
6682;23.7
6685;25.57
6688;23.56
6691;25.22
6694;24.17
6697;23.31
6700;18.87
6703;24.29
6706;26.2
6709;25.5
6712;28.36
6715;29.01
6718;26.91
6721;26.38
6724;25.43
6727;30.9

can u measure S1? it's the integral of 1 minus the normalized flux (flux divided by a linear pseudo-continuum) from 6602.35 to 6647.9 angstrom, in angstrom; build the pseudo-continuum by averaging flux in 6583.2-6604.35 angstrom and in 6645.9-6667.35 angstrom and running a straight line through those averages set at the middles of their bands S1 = 3.73 angstrom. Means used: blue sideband 29.3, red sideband 24.4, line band 24.6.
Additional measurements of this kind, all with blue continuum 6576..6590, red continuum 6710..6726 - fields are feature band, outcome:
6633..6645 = 3.3 angstrom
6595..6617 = 6.8 angstrom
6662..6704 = 9.1 angstrom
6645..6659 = 3.5 angstrom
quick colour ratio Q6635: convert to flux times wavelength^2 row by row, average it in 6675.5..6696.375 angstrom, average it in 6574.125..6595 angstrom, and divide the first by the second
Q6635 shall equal 0.71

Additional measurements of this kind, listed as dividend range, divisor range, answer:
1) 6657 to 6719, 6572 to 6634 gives 0.89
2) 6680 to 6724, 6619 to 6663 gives 1.05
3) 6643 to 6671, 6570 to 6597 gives 0.75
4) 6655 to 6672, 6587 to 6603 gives 0.91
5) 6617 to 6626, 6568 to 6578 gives 0.91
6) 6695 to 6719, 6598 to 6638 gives 1.04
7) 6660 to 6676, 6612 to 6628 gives 0.95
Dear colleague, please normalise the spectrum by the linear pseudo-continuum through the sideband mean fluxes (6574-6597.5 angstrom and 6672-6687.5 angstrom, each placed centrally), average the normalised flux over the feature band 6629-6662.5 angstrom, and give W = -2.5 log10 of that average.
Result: 0.132 mag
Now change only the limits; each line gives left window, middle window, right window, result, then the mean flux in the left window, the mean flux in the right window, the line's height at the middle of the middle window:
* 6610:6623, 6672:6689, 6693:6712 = 0.03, 25.9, 24.1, 24.6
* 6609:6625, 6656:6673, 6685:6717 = 0.04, 25.7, 24.9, 25.2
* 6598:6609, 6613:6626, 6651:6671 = -0.07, 24.4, 24.2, 24.4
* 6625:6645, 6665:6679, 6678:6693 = 0.06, 23.8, 24.7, 24.4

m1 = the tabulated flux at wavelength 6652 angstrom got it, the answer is 25.58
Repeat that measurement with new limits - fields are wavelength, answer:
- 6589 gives 28.44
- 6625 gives 25.24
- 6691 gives 25.22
